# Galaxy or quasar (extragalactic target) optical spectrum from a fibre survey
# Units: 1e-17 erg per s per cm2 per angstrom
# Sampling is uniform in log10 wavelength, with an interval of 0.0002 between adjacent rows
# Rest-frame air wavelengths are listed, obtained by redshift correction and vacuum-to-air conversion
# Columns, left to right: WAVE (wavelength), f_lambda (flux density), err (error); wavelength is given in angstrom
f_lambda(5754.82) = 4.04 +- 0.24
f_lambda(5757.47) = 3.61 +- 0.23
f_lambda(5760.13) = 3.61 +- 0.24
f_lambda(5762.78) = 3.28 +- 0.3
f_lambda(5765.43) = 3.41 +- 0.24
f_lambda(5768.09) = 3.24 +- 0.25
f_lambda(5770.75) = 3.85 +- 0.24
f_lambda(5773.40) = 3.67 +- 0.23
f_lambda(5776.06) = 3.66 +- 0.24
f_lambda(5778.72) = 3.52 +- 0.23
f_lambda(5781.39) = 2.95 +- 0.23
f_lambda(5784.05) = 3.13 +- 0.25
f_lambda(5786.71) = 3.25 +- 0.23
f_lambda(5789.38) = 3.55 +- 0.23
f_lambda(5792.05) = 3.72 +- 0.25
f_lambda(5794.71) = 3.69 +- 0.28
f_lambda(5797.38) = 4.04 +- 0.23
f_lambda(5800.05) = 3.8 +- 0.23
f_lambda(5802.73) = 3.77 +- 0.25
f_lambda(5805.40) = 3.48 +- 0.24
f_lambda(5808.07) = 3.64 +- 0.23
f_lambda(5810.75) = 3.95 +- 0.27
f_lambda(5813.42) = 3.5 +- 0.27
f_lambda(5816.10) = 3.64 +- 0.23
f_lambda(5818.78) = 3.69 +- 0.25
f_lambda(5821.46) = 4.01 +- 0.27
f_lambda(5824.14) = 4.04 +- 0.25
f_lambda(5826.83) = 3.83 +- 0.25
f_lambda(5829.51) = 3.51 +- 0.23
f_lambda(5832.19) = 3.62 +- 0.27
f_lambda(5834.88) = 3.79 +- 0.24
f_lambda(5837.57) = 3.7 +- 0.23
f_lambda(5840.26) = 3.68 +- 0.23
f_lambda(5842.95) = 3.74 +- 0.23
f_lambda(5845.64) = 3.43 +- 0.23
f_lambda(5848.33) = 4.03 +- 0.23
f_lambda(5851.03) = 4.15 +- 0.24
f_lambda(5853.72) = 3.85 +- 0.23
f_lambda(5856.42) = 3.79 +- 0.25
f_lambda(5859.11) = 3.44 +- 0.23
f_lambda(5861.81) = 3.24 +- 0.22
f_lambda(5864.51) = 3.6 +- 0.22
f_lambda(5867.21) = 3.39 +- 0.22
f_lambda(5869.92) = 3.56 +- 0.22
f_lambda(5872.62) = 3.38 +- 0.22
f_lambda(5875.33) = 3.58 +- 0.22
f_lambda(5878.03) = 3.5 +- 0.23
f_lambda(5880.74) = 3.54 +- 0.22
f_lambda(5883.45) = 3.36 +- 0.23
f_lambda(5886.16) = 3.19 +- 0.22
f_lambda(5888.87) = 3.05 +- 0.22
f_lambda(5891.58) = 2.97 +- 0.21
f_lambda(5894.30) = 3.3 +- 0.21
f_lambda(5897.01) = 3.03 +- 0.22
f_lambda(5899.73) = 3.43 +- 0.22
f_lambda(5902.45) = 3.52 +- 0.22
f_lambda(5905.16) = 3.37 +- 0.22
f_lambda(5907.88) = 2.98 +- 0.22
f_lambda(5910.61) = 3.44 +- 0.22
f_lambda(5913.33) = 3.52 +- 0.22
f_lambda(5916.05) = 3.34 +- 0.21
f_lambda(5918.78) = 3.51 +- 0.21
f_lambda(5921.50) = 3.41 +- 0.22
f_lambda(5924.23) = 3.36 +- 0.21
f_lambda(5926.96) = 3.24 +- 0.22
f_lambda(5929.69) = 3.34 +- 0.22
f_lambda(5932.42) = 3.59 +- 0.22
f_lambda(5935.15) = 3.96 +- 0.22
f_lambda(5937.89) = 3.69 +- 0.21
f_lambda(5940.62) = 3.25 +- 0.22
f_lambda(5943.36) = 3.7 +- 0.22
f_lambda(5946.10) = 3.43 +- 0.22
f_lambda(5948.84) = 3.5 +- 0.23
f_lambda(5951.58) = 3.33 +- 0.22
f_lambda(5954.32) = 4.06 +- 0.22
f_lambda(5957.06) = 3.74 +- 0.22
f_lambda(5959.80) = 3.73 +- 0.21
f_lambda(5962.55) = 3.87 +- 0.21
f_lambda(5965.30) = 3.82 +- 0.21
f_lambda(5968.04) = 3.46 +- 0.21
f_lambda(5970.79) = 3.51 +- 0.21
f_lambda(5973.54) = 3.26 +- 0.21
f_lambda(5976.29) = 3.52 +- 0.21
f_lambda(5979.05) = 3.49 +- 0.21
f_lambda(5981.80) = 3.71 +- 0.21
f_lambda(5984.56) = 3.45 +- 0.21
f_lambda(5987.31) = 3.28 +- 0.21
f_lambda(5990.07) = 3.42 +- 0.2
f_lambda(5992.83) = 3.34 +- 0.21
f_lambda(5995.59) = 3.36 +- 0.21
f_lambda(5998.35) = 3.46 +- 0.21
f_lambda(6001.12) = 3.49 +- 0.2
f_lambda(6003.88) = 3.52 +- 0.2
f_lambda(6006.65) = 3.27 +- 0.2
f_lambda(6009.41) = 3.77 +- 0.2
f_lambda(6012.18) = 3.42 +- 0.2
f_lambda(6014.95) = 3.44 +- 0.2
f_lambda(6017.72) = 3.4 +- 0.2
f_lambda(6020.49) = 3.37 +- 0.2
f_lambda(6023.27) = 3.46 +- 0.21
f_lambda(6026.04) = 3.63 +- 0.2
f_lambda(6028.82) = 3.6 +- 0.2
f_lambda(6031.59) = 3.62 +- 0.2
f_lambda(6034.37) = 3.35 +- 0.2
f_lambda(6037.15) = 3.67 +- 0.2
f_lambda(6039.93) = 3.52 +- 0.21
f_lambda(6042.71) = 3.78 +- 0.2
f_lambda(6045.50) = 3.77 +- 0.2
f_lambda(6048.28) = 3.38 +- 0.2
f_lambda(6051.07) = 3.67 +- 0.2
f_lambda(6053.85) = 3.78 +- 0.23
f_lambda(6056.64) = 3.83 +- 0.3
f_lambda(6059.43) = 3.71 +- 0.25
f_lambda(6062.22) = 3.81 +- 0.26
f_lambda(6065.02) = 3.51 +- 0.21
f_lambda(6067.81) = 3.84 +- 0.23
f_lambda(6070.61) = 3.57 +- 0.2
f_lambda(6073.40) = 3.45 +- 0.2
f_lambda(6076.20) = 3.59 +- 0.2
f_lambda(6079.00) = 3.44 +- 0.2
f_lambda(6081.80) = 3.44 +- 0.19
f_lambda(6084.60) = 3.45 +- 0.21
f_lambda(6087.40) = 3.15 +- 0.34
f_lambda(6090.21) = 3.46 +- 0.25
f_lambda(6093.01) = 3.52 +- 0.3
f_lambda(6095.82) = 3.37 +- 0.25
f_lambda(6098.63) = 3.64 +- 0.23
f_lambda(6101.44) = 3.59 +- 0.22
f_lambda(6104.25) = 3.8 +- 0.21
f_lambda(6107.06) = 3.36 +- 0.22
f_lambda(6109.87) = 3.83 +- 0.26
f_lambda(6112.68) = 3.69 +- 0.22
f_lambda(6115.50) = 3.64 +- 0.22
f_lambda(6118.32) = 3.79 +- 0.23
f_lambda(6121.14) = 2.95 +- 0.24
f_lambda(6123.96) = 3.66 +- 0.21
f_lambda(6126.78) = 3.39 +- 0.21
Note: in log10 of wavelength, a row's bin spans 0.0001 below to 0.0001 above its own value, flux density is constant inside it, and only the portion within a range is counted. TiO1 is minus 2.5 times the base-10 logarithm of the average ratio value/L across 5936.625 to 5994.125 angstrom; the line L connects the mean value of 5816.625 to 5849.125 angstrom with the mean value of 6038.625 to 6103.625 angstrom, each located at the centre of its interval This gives 0.03 mag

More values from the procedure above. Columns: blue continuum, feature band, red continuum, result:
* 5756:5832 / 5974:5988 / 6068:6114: 0.023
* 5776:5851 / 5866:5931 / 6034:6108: 0.090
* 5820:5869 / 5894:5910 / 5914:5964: 0.107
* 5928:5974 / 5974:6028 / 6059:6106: 0.038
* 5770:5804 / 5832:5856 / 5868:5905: -0.103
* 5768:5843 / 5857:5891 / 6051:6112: 0.071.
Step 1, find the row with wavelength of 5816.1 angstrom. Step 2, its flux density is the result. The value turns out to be 3.64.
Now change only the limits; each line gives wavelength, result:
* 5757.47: 3.61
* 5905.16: 3.37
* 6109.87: 3.83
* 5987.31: 3.28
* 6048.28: 3.38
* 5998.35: 3.46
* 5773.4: 3.67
